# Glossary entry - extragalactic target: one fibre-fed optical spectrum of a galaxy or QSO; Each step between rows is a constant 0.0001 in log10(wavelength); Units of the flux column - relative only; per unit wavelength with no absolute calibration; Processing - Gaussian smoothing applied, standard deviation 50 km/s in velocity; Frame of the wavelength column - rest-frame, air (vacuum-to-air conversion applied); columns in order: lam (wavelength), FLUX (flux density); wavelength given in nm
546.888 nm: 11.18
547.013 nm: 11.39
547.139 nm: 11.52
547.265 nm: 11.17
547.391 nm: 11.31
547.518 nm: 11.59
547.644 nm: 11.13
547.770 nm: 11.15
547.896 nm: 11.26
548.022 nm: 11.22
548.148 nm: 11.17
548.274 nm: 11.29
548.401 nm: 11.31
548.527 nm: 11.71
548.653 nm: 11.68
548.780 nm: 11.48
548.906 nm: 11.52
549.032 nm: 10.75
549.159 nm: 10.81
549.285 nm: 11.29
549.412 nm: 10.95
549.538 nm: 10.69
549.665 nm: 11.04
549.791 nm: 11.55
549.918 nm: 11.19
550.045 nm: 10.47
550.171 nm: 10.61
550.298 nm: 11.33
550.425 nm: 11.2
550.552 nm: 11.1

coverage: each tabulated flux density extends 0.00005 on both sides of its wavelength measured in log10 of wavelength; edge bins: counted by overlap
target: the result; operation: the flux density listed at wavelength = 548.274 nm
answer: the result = 11.29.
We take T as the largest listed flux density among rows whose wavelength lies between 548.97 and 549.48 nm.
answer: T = 11.29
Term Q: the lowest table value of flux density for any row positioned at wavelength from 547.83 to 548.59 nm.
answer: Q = 11.17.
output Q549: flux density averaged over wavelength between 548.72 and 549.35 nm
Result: 11.2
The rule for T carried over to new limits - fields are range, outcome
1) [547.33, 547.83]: 11.59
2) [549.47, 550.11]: 11.55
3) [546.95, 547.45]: 11.52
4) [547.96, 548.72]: 11.71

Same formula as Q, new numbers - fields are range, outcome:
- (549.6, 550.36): 10.47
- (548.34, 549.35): 10.75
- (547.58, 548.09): 11.13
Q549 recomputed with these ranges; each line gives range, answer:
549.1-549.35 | 11.1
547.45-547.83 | 11.3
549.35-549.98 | 11.1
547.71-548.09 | 11.2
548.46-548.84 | 11.6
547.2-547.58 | 11.3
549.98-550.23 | 10.6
